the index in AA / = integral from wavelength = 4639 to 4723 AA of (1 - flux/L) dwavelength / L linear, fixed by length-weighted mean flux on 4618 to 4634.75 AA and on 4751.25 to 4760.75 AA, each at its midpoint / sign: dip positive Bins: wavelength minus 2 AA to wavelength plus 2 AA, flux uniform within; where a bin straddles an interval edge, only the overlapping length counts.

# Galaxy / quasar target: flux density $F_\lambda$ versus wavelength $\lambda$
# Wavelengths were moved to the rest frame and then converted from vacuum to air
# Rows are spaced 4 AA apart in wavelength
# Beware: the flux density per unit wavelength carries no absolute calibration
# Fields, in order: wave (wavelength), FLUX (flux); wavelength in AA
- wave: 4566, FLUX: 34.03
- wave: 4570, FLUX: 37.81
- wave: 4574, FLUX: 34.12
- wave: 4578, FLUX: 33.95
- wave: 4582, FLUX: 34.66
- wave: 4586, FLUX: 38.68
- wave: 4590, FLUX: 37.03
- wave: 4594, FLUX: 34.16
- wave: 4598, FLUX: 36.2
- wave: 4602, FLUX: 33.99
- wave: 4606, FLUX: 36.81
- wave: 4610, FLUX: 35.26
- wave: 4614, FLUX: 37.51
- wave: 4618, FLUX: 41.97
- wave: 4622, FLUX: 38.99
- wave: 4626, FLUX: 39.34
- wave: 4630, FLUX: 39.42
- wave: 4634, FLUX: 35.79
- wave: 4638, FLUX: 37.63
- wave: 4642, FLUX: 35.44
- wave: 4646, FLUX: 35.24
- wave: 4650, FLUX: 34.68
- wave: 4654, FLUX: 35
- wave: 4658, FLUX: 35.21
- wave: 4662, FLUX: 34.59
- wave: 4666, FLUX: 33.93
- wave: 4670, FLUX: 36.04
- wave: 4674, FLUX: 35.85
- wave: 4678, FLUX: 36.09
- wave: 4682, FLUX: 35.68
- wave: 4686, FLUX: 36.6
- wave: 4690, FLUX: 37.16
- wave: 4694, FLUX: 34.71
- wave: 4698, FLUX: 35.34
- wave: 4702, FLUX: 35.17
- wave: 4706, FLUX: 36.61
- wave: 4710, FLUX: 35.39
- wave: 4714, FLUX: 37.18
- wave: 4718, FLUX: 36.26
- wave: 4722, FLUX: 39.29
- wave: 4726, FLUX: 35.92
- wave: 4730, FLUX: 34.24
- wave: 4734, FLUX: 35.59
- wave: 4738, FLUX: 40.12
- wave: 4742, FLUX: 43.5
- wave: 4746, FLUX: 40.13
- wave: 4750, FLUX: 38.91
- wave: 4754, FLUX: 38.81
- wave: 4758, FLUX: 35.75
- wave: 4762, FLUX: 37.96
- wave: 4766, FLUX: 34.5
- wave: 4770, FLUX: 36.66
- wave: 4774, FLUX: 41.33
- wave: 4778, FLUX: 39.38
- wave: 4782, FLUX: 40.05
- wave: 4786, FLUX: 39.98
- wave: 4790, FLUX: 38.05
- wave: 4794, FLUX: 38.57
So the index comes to 5.7 AA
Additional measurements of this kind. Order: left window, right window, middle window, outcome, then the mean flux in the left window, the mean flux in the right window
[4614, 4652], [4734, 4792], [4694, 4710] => 1.13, 37.6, 38.8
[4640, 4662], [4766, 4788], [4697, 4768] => 0.65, 35.1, 39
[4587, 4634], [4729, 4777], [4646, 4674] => 1.95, 37.3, 38.2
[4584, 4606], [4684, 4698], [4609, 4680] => -1.01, 36.1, 36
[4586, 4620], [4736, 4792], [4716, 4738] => 1.04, 36.7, 38.9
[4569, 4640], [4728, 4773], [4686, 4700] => 0.61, 36.8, 37.9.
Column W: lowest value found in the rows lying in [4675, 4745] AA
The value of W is 34.24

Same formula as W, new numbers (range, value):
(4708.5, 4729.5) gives 35.39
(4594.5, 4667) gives 33.93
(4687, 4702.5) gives 34.71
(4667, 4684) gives 35.68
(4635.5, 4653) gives 34.68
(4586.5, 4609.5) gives 33.99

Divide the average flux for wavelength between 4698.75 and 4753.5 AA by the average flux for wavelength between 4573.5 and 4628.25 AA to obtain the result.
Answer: 1.02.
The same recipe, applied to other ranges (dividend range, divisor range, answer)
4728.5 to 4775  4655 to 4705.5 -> 1.07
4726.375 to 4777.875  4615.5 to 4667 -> 1.04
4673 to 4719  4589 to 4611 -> 1.01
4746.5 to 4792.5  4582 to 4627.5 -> 1.03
